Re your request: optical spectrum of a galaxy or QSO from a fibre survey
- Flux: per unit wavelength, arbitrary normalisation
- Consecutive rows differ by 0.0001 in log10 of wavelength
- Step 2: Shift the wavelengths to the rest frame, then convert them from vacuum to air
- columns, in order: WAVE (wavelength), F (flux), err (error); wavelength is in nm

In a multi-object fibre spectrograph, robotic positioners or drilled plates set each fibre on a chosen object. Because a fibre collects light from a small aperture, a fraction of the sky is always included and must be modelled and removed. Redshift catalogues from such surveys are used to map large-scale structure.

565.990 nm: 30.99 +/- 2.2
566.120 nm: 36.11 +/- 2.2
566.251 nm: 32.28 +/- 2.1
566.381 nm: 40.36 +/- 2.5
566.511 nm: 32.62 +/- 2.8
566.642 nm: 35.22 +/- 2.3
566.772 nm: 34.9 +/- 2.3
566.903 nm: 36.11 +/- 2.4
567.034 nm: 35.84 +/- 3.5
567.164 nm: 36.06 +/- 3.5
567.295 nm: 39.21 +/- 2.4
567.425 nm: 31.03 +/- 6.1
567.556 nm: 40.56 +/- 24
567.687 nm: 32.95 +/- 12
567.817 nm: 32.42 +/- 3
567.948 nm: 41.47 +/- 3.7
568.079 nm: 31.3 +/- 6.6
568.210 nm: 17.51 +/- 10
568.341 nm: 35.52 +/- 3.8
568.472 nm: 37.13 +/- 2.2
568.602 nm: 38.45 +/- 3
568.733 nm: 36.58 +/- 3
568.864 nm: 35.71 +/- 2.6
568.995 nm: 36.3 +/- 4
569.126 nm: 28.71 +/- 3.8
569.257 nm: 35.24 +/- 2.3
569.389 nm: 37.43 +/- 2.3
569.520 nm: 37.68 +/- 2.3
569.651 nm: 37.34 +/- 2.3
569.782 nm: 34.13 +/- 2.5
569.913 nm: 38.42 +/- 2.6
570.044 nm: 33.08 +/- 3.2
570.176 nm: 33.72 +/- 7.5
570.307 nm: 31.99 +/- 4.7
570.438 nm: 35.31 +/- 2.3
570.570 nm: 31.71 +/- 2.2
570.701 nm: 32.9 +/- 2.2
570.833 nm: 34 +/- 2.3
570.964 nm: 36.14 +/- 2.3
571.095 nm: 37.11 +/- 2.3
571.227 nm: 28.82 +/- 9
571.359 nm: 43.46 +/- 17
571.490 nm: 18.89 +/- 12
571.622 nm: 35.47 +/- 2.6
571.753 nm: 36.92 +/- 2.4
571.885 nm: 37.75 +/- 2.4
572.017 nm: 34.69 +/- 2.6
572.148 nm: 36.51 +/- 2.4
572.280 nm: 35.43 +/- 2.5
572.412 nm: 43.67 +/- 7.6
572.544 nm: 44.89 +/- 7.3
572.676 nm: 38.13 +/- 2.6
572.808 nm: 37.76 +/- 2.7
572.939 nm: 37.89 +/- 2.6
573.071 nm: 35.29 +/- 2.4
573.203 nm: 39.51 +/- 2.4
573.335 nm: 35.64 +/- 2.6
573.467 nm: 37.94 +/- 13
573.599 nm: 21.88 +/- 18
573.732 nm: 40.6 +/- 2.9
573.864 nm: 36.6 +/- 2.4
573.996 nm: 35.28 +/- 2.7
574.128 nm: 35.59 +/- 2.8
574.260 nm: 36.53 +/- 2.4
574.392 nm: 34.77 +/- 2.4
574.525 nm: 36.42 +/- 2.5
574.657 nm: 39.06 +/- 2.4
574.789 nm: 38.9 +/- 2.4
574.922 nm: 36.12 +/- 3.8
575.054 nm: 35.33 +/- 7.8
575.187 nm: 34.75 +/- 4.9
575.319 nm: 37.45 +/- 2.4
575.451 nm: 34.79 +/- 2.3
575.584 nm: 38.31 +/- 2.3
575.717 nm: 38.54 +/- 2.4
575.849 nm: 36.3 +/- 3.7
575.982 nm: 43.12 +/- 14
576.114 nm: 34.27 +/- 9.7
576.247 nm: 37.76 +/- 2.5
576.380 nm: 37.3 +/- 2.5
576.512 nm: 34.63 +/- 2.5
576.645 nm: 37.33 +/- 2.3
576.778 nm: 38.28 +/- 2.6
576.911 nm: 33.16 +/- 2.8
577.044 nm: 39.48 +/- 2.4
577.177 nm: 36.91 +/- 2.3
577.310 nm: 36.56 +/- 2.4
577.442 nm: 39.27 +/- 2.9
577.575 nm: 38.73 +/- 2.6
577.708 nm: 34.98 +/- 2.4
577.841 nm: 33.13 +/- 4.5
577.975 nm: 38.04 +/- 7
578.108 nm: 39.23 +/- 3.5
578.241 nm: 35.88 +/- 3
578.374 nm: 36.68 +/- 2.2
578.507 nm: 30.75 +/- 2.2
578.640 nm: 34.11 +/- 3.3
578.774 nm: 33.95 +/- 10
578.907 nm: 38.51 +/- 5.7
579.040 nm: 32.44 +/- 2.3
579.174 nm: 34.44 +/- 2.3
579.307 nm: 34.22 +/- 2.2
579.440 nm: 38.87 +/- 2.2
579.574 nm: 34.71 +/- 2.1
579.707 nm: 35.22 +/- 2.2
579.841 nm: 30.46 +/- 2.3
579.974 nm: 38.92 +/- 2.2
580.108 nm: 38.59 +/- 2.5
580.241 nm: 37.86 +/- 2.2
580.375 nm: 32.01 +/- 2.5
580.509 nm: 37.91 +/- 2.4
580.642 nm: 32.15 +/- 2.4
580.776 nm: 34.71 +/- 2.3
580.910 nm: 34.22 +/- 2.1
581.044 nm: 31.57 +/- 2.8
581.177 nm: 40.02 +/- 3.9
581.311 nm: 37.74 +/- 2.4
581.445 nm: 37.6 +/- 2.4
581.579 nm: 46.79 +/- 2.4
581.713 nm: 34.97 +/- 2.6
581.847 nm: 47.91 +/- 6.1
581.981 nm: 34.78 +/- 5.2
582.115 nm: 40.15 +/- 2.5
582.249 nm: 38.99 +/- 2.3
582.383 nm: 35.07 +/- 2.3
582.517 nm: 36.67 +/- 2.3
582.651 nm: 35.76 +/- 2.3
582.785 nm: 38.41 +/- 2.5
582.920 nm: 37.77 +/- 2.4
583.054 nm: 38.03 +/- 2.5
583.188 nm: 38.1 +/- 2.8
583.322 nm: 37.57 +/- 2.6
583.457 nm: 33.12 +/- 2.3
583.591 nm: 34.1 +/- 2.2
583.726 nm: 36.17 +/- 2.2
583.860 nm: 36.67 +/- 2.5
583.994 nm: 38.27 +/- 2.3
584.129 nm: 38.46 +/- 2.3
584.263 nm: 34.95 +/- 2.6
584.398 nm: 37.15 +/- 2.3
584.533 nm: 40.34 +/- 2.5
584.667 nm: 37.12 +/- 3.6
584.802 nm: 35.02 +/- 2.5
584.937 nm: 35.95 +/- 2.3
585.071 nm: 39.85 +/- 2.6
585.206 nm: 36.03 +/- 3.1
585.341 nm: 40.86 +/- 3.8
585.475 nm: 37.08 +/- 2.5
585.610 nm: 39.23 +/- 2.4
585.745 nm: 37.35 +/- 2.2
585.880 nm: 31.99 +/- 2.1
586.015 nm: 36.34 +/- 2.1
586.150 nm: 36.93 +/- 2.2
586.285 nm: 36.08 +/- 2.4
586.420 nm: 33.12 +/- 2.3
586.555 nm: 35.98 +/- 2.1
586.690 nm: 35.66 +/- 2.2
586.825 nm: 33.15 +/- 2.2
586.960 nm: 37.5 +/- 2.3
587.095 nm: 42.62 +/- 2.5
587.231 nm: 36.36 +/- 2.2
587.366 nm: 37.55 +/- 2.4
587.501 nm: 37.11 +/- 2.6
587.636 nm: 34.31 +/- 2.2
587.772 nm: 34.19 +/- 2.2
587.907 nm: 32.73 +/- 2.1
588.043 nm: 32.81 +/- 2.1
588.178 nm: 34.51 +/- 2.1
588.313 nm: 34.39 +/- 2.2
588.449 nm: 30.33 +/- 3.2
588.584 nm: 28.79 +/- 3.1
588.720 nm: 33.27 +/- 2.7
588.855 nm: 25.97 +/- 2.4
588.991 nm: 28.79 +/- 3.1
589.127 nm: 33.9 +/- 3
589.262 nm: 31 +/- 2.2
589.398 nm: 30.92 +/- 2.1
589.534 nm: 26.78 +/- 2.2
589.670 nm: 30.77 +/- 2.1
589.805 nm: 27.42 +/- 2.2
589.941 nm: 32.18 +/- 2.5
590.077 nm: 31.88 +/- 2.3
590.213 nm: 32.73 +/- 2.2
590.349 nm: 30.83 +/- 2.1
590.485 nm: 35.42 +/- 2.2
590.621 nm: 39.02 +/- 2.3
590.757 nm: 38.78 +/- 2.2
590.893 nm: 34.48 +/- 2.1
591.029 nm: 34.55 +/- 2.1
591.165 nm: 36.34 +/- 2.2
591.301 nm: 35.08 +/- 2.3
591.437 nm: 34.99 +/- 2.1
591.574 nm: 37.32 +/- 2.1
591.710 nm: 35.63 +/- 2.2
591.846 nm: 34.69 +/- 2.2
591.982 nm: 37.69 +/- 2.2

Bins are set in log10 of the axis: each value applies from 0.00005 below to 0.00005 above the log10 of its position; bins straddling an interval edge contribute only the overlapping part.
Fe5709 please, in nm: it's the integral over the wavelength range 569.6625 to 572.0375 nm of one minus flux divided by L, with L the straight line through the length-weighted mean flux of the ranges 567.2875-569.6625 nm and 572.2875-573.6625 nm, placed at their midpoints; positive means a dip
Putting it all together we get 0.12 nm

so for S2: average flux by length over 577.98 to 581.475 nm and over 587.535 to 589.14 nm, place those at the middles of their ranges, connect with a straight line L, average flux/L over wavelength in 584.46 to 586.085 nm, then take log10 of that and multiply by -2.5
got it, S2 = -0.12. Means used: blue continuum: 35.5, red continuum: 32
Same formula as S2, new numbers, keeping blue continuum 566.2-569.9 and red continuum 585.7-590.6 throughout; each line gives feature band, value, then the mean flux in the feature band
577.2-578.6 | -0.064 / 36.3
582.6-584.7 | -0.099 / 37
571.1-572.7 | -0.044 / 36.2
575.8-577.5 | -0.088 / 37.3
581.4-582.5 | -0.164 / 39.4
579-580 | -0.022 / 34.8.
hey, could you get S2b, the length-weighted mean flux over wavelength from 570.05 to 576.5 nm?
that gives 36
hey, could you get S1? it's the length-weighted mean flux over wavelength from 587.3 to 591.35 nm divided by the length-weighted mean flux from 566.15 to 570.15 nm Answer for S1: 0.94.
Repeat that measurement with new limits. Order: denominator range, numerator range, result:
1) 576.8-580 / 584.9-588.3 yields 1.01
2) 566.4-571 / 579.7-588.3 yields 1.05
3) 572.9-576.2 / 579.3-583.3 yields 1.02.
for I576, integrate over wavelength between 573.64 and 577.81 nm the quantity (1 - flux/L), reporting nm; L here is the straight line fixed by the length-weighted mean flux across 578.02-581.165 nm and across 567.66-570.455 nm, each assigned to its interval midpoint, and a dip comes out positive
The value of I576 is -0.230 nm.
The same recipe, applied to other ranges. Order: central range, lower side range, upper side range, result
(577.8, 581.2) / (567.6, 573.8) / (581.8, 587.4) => 0.103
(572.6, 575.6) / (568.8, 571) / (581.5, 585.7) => -0.055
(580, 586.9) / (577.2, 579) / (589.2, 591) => -0.482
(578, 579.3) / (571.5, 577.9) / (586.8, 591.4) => 0.024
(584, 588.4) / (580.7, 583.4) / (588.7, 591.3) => -0.168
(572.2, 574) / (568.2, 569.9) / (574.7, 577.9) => -0.056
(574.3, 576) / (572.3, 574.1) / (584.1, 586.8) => 0.004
